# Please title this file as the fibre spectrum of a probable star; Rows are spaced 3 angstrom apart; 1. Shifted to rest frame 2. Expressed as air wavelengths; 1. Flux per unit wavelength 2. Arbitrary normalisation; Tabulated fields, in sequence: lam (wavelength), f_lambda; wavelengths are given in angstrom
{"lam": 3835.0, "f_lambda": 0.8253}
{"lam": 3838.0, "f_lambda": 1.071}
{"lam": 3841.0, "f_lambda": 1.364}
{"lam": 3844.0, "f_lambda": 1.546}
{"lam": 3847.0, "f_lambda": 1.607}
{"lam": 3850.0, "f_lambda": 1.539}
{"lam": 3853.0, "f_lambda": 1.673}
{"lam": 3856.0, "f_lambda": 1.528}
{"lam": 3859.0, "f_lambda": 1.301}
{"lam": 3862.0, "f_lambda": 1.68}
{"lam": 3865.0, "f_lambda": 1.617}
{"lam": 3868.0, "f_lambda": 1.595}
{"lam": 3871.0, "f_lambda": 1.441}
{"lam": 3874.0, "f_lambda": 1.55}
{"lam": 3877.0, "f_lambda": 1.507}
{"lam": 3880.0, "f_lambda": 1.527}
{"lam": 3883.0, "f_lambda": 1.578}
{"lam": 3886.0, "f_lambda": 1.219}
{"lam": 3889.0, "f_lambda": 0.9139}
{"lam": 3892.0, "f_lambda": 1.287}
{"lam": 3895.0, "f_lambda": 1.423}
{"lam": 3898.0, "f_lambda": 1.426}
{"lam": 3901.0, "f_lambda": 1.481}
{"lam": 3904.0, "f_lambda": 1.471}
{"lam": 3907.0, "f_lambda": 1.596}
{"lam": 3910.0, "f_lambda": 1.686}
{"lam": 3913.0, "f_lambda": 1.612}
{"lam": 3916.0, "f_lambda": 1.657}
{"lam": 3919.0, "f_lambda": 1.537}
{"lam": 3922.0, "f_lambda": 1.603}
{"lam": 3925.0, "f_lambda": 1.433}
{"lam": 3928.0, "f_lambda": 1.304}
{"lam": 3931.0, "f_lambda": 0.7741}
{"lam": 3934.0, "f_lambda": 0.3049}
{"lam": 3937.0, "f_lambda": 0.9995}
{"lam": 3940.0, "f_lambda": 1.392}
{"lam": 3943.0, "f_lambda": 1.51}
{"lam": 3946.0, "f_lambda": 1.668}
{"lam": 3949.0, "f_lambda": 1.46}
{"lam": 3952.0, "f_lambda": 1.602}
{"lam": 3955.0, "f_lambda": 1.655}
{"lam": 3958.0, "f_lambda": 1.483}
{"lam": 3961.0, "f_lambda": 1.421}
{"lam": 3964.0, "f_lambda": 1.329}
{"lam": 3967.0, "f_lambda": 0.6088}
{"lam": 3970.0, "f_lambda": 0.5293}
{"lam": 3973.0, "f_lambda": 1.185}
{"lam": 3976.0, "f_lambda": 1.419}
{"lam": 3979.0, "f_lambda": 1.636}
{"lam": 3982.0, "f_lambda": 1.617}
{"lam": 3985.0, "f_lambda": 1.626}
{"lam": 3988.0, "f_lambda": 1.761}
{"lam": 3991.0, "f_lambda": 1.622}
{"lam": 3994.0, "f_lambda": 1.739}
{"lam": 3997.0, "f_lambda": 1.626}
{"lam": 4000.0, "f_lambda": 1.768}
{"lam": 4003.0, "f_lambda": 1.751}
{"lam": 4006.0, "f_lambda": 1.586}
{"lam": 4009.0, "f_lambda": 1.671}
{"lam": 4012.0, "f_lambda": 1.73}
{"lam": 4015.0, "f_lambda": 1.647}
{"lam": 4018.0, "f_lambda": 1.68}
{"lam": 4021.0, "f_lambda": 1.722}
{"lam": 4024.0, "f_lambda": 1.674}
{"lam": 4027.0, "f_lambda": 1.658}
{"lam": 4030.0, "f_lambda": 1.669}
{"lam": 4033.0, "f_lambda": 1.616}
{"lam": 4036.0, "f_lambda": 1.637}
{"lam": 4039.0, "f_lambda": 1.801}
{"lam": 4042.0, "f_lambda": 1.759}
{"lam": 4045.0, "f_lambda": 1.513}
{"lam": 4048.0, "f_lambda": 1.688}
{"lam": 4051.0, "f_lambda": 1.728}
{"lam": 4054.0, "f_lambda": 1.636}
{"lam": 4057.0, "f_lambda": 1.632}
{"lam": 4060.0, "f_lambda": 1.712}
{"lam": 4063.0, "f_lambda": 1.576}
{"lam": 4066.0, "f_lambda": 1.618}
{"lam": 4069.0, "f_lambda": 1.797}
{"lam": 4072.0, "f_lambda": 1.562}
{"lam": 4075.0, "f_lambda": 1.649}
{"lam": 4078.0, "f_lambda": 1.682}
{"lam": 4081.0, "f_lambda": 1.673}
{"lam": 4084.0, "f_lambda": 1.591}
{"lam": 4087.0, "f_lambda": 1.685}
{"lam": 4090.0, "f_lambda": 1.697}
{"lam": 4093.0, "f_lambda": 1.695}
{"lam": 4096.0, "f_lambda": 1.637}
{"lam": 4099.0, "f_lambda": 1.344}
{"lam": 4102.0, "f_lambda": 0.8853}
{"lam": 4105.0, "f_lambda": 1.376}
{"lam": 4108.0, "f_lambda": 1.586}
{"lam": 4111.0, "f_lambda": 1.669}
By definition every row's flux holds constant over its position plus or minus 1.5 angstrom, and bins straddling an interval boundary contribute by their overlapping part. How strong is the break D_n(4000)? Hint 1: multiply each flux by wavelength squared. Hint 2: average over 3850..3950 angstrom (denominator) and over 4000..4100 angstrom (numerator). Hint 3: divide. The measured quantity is 1.3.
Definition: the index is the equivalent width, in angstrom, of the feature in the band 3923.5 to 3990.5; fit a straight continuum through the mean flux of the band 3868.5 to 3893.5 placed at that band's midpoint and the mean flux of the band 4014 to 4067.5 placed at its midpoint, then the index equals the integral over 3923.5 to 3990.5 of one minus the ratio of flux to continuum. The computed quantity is 9.3 angstrom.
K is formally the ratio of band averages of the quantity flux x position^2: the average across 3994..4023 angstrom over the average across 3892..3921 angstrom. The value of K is 1.2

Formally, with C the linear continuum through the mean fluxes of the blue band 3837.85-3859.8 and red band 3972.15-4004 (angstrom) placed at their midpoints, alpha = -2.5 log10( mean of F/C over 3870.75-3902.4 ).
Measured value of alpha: 0.09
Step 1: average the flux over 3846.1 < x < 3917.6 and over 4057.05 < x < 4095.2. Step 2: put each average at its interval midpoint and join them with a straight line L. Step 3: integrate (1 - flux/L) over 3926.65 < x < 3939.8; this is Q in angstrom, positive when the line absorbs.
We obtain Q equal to 5.5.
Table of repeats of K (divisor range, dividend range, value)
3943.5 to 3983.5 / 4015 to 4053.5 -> 1.28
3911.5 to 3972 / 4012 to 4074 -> 1.36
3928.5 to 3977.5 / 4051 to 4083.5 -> 1.45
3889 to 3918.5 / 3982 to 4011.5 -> 1.19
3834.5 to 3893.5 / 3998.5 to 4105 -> 1.26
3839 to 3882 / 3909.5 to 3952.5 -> 0.92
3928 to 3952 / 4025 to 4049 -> 1.46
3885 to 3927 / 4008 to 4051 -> 1.23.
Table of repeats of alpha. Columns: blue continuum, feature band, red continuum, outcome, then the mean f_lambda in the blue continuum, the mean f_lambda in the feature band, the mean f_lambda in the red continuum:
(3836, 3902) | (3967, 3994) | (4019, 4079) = 0.14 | 1.44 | 1.4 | 1.67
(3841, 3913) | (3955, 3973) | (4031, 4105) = 0.34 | 1.49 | 1.13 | 1.61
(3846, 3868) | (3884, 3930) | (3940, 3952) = 0.08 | 1.56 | 1.44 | 1.53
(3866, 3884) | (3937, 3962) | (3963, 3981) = -0.22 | 1.53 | 1.49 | 1.13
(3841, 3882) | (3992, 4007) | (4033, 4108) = -0.07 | 1.54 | 1.7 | 1.61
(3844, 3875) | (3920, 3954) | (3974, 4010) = 0.24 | 1.55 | 1.29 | 1.65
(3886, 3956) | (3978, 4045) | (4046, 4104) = -0.12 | 1.38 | 1.68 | 1.6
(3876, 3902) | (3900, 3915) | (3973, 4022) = -0.11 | 1.37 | 1.58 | 1.65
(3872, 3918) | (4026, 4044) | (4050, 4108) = -0.09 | 1.46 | 1.69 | 1.59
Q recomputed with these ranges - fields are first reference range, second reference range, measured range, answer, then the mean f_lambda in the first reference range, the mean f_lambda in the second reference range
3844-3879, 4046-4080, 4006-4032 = -0.6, 1.55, 1.66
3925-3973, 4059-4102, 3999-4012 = -3.0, 1.21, 1.61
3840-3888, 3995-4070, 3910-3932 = 1.6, 1.51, 1.68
